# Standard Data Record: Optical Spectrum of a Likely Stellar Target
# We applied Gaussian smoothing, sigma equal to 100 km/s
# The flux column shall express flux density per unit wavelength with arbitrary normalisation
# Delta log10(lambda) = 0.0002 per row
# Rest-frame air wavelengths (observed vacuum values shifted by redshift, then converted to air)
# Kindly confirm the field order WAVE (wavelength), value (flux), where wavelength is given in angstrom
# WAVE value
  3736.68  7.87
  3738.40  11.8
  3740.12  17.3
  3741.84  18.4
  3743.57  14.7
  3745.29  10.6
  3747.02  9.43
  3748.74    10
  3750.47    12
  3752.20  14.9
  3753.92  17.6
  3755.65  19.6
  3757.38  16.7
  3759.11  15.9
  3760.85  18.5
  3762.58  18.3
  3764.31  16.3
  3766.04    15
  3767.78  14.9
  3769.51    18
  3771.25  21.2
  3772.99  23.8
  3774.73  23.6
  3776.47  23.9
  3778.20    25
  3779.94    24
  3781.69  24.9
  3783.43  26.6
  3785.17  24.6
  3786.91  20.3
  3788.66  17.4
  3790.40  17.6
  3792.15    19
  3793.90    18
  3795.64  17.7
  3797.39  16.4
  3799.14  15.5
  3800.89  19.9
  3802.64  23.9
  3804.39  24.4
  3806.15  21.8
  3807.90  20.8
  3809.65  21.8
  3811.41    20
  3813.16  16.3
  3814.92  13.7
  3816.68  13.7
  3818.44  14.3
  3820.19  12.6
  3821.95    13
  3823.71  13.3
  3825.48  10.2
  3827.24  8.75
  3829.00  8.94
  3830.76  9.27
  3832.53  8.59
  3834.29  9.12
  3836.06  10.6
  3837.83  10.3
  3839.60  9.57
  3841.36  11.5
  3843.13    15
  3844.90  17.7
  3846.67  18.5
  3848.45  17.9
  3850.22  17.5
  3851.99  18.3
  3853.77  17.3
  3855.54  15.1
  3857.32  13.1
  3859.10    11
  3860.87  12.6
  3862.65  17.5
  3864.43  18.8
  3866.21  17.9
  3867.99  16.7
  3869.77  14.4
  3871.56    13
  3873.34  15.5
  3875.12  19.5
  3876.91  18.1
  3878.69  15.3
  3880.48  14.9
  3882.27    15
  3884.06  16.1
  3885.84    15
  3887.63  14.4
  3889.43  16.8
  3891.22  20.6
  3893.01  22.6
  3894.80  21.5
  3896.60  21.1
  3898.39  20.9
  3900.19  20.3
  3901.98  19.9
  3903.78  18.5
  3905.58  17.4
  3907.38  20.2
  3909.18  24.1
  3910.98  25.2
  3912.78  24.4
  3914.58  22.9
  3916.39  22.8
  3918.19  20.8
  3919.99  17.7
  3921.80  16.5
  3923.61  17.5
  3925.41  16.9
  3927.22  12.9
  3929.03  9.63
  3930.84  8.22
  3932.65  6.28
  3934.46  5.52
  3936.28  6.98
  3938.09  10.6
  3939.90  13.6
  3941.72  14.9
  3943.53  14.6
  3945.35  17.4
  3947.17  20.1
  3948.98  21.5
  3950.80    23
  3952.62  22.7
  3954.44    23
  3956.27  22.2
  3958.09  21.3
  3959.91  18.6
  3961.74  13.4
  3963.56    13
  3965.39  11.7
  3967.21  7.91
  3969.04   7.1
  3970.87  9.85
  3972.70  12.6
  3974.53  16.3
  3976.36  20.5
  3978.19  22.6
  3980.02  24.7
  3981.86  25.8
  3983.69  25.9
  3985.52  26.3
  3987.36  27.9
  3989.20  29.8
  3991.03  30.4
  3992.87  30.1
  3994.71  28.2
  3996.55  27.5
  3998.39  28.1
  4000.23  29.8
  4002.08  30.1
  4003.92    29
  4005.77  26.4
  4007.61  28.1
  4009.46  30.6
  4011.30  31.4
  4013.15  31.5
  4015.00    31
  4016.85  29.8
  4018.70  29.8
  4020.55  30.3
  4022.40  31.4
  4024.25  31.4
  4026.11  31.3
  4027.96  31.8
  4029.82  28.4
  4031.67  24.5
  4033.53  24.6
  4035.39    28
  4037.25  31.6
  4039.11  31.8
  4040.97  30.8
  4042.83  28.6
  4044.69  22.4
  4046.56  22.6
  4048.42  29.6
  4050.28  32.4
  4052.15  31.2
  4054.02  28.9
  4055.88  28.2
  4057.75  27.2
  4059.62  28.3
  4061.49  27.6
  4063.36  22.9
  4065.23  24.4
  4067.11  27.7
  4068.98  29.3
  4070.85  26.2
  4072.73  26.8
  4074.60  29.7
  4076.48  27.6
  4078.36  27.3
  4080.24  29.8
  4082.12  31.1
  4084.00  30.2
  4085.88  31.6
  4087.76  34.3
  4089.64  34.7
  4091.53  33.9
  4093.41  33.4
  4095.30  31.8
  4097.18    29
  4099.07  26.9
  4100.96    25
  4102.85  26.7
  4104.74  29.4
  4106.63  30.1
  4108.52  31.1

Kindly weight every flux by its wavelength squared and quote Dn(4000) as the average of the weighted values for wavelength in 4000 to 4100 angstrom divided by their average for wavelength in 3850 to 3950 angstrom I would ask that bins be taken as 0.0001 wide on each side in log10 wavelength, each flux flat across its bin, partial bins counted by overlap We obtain 1.88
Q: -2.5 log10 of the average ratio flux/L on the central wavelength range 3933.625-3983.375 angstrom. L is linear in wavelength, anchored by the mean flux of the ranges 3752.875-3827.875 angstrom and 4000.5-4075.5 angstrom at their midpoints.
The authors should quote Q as 0.47 mag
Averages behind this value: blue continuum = 18.6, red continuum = 28.7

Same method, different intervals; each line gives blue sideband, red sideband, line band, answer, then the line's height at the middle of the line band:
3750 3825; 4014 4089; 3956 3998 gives 0.25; 26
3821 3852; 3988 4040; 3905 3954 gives 0.25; 21.4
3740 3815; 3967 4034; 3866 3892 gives 0.34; 22.1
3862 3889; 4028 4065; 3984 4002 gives -0.18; 24.2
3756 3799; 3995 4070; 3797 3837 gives 0.37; 21.2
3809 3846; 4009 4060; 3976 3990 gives -0.02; 25.2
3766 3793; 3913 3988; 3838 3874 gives 0.26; 19.4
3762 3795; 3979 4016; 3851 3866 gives 0.45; 23.6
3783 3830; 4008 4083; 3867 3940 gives 0.28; 21.9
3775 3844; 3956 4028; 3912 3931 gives 0.22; 21.6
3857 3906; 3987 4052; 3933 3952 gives 0.47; 22.5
